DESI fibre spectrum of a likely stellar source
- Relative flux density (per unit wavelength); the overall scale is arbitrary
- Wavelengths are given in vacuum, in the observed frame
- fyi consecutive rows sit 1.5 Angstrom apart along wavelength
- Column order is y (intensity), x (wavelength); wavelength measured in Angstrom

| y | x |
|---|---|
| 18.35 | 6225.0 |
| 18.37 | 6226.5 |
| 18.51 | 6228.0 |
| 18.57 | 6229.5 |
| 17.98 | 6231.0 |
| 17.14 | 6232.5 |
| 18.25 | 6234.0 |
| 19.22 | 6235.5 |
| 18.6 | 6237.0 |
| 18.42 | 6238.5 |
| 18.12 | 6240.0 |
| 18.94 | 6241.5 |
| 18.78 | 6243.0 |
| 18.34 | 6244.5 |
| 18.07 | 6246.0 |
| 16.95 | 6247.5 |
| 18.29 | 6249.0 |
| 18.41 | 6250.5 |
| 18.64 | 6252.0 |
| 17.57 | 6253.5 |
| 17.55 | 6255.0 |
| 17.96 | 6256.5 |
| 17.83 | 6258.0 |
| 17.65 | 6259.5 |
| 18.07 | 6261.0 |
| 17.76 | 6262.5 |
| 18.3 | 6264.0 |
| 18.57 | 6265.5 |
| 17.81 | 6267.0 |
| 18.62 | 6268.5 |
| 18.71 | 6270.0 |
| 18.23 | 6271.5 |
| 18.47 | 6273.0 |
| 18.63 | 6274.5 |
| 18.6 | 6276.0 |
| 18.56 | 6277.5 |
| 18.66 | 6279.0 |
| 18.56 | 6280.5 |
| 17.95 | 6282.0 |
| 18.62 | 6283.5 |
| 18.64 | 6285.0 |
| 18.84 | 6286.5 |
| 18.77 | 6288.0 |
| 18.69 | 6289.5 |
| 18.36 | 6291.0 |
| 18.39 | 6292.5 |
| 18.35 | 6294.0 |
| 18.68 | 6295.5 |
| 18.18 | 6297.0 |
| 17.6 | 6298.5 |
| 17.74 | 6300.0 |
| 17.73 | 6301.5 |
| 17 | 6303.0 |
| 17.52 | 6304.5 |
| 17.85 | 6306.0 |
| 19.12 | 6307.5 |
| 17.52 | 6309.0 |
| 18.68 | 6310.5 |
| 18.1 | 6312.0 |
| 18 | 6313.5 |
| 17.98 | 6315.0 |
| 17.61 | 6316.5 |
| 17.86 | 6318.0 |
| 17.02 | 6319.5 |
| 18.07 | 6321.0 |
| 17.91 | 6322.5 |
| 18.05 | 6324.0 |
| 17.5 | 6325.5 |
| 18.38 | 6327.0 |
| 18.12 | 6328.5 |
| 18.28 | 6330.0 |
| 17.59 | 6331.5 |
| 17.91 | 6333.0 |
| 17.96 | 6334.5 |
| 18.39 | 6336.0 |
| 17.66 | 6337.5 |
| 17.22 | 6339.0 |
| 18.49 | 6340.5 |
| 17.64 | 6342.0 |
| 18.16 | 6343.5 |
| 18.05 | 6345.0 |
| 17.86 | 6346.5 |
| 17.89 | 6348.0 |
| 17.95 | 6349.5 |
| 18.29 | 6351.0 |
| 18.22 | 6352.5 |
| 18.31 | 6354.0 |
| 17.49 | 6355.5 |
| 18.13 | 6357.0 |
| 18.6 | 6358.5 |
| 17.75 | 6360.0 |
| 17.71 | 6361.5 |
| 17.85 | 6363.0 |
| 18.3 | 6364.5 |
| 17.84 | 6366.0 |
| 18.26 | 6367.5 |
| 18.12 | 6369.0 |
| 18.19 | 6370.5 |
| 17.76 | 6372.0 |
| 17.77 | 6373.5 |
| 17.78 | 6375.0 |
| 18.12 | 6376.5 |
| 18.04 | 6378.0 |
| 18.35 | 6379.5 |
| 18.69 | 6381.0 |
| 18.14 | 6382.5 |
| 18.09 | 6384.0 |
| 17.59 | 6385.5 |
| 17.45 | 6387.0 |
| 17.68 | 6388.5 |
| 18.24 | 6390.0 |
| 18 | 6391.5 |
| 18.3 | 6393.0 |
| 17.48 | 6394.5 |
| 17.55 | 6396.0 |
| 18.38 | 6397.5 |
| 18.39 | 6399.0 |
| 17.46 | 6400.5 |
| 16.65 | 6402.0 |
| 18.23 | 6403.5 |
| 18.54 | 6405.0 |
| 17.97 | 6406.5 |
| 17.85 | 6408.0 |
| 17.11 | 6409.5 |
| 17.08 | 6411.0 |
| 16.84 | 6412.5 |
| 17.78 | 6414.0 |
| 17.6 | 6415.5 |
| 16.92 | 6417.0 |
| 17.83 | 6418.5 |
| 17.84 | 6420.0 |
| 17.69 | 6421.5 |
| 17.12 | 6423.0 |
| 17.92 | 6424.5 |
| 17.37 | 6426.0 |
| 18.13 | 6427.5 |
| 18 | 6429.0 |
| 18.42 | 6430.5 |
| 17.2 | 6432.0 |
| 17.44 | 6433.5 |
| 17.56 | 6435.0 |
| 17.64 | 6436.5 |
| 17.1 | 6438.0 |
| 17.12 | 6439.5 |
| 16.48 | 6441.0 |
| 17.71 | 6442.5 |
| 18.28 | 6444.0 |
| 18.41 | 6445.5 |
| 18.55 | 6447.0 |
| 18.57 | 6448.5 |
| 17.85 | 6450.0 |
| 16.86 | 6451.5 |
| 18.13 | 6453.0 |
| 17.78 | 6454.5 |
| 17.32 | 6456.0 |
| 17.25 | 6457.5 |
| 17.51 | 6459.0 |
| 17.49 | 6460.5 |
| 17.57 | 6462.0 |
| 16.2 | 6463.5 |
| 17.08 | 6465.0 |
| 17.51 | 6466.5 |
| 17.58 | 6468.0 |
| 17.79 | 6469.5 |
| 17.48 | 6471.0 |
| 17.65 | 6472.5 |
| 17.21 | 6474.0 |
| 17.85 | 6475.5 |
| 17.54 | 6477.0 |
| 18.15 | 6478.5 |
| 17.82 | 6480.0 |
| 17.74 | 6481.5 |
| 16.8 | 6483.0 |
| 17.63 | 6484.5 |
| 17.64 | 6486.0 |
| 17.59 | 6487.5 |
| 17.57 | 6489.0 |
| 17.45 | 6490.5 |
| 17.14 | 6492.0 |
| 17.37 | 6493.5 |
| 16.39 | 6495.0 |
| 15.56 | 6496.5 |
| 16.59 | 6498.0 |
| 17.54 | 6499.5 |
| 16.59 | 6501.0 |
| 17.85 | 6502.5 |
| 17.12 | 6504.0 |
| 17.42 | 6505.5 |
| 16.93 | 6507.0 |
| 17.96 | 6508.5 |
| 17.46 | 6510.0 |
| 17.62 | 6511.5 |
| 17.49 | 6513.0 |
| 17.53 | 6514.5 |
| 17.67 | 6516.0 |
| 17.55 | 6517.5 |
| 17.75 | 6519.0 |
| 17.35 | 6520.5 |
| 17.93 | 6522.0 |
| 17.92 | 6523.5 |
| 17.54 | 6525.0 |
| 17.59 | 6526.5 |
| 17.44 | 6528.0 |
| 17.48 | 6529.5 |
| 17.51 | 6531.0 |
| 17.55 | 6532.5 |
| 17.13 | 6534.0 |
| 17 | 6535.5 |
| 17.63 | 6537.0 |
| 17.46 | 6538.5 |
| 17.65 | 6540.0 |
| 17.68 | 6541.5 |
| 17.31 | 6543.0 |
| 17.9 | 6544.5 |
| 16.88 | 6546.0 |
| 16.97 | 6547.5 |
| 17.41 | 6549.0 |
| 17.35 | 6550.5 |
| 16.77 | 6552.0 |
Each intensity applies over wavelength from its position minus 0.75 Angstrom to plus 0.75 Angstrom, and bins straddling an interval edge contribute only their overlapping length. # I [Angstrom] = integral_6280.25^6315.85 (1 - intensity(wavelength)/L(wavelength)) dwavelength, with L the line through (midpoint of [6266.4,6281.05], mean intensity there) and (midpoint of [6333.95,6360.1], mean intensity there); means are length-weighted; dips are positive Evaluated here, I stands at 0.3 Angstrom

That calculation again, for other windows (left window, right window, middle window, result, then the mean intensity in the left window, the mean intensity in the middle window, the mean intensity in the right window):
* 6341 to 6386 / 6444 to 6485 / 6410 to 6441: 0.5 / 18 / 17.5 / 17.6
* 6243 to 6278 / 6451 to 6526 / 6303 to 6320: 0.1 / 18.2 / 17.9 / 17.4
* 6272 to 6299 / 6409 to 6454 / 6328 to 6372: 0.2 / 18.5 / 18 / 17.6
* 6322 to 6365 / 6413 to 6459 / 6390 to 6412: 0.0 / 18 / 17.8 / 17.7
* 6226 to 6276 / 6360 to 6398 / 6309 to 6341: 0.3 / 18.2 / 17.9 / 18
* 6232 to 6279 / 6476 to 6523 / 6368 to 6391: -0.3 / 18.2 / 18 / 17.4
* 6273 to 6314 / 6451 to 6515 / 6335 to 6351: 0.1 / 18.3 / 17.9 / 17.4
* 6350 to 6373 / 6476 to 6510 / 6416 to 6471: 0.0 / 18.1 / 17.6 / 17.3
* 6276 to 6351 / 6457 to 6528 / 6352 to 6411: -0.4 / 18.1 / 17.9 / 17.4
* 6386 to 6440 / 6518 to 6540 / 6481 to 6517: 0.6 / 17.7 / 17.3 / 17.5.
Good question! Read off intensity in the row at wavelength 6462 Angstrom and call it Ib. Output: 17.57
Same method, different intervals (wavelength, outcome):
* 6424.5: 17.92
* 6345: 18.05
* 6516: 17.67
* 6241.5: 18.94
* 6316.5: 17.61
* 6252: 18.64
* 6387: 17.45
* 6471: 17.48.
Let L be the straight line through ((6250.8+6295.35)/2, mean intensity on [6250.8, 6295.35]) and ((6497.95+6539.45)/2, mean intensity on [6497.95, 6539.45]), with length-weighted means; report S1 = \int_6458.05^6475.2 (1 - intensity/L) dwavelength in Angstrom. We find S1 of 0.26 Angstrom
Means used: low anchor 18.3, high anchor 17.5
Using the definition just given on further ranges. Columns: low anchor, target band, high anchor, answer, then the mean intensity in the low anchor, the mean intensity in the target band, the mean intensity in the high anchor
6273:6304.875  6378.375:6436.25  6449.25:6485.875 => 0.0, 18.3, 17.8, 17.5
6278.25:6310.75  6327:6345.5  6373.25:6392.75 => 0.2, 18.2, 18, 18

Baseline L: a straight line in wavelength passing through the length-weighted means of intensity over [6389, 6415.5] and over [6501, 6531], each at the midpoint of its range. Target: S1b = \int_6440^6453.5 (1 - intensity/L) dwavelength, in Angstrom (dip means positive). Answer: -0.14 Angstrom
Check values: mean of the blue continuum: 17.8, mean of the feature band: 17.9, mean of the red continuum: 17.5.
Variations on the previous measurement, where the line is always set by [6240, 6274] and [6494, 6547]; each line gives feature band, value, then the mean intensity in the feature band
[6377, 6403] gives -0.2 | 17.9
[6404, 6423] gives 0.1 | 17.6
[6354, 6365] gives -0.1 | 18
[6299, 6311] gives 0.1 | 17.9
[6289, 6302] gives -0.1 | 18.2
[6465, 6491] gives -0.1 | 17.6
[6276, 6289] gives -0.4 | 18.6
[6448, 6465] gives 0.1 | 17.5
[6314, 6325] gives 0.1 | 17.8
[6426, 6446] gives 0.0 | 17.6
